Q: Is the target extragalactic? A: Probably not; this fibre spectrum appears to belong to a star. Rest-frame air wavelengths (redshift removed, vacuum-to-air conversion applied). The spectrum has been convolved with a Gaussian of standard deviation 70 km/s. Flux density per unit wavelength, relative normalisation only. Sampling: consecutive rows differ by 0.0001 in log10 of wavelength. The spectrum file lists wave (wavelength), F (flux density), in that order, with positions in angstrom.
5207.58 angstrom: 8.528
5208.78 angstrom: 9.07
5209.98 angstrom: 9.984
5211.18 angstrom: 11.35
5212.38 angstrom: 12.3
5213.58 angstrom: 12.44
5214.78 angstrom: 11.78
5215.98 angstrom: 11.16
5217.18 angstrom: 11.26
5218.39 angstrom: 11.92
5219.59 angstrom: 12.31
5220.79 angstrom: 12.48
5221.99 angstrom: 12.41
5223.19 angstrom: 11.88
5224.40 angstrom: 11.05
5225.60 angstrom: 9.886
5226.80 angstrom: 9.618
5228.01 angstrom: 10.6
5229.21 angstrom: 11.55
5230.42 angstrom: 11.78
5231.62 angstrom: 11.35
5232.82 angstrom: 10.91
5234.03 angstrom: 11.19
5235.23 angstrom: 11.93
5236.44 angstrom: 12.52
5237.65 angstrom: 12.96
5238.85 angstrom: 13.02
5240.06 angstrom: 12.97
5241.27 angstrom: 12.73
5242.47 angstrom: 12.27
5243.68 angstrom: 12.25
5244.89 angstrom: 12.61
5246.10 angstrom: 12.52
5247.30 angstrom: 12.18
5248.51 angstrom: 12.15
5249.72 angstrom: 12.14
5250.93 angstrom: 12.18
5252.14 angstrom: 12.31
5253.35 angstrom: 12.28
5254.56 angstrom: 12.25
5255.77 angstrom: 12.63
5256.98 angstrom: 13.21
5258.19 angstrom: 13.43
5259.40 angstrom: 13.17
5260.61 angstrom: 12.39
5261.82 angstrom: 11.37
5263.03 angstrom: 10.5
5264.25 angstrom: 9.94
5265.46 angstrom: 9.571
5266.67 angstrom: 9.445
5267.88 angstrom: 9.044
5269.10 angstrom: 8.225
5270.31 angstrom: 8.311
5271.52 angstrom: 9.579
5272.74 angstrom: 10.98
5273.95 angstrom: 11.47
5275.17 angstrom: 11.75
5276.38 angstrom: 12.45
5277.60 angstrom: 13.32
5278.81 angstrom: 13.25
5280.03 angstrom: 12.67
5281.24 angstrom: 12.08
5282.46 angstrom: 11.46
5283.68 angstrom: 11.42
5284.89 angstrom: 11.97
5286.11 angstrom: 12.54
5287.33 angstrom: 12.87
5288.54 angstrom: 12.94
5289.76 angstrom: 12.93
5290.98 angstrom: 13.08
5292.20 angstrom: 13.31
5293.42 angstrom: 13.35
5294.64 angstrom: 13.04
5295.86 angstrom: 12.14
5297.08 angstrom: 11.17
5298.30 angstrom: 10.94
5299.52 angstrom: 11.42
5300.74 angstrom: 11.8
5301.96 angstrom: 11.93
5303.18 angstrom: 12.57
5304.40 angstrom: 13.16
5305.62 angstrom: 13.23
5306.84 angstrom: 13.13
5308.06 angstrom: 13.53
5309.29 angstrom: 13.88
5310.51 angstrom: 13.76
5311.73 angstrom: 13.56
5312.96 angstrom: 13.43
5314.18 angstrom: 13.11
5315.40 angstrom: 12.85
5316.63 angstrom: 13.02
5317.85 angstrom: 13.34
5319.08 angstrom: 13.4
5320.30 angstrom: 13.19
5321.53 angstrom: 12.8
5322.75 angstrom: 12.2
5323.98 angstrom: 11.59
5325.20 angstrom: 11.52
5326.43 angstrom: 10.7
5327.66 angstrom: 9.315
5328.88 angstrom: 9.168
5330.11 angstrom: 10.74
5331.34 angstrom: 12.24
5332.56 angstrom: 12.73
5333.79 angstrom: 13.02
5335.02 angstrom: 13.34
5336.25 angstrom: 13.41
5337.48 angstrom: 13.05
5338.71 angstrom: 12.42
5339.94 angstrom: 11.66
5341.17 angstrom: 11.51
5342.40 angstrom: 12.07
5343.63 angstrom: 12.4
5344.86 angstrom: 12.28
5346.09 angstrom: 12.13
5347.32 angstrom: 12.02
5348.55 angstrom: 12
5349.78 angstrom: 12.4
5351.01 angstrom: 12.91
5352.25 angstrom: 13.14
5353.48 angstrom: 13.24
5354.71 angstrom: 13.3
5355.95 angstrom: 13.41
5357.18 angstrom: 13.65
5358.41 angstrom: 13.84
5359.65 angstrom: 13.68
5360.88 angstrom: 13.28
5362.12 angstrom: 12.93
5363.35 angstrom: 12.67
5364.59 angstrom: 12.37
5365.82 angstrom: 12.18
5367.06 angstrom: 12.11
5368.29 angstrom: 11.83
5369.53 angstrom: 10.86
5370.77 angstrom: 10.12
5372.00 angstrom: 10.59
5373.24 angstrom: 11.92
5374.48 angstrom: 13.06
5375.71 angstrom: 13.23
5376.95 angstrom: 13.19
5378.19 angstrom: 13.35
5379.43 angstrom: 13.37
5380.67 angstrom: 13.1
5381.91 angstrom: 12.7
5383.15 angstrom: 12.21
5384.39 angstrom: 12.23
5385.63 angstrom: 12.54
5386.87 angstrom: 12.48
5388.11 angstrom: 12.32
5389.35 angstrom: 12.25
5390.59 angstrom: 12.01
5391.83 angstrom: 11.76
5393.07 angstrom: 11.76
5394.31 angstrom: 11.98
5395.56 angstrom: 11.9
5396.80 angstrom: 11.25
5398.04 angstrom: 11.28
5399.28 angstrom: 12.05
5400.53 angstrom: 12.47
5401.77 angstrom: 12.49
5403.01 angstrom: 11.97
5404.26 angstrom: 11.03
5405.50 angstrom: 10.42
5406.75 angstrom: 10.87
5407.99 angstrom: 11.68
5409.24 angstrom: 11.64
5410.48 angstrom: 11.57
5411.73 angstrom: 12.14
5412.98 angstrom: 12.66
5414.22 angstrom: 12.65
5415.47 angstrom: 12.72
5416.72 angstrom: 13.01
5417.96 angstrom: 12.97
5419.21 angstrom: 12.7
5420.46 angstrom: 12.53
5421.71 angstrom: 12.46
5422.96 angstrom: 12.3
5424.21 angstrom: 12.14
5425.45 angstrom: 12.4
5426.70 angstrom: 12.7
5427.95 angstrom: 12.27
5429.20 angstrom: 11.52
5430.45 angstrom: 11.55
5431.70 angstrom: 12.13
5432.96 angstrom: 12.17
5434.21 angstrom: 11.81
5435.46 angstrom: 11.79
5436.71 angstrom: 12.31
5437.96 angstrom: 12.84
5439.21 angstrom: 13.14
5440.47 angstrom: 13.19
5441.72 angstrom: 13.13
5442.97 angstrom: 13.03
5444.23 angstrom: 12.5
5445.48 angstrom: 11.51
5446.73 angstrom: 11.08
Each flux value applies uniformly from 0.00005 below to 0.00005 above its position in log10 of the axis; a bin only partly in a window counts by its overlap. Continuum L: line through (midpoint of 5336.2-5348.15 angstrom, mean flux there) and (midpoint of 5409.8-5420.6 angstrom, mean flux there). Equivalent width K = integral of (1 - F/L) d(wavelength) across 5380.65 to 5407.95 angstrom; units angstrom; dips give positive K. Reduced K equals 1.17 angstrom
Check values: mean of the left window 12.2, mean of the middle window 11.9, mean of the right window 12.5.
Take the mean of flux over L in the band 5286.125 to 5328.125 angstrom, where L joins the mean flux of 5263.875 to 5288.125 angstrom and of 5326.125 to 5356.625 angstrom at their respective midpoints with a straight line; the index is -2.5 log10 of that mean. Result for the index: -0.09 mag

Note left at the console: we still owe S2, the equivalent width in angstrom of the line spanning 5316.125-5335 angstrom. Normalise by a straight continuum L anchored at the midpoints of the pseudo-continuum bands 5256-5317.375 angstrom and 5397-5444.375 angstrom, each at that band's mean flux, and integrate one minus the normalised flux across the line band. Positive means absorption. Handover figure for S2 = 0.2 angstrom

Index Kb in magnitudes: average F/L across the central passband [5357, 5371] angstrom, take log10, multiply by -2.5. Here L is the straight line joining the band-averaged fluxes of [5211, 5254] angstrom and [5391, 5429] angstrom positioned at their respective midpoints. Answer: -0.04 mag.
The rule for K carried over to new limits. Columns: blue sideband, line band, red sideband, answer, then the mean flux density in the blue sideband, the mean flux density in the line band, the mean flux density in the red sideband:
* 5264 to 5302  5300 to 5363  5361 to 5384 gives -3.2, 11.6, 12.6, 12.3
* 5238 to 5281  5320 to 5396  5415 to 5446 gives -1.1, 11.7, 12.3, 12.4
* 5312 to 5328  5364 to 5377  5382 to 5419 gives 0.3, 12.4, 11.9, 12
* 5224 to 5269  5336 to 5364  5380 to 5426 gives -1.8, 11.7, 12.7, 12.1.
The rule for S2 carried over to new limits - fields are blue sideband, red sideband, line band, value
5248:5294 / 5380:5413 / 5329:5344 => -0.5 angstrom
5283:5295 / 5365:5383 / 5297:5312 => 0.0 angstrom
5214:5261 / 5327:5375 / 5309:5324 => -1.1 angstrom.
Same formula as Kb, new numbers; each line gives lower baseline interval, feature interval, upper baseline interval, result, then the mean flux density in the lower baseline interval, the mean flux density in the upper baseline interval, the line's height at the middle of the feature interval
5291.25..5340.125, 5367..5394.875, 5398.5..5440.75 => 0.01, 12.5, 12.2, 12.3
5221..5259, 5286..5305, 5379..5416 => -0.04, 12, 12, 12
